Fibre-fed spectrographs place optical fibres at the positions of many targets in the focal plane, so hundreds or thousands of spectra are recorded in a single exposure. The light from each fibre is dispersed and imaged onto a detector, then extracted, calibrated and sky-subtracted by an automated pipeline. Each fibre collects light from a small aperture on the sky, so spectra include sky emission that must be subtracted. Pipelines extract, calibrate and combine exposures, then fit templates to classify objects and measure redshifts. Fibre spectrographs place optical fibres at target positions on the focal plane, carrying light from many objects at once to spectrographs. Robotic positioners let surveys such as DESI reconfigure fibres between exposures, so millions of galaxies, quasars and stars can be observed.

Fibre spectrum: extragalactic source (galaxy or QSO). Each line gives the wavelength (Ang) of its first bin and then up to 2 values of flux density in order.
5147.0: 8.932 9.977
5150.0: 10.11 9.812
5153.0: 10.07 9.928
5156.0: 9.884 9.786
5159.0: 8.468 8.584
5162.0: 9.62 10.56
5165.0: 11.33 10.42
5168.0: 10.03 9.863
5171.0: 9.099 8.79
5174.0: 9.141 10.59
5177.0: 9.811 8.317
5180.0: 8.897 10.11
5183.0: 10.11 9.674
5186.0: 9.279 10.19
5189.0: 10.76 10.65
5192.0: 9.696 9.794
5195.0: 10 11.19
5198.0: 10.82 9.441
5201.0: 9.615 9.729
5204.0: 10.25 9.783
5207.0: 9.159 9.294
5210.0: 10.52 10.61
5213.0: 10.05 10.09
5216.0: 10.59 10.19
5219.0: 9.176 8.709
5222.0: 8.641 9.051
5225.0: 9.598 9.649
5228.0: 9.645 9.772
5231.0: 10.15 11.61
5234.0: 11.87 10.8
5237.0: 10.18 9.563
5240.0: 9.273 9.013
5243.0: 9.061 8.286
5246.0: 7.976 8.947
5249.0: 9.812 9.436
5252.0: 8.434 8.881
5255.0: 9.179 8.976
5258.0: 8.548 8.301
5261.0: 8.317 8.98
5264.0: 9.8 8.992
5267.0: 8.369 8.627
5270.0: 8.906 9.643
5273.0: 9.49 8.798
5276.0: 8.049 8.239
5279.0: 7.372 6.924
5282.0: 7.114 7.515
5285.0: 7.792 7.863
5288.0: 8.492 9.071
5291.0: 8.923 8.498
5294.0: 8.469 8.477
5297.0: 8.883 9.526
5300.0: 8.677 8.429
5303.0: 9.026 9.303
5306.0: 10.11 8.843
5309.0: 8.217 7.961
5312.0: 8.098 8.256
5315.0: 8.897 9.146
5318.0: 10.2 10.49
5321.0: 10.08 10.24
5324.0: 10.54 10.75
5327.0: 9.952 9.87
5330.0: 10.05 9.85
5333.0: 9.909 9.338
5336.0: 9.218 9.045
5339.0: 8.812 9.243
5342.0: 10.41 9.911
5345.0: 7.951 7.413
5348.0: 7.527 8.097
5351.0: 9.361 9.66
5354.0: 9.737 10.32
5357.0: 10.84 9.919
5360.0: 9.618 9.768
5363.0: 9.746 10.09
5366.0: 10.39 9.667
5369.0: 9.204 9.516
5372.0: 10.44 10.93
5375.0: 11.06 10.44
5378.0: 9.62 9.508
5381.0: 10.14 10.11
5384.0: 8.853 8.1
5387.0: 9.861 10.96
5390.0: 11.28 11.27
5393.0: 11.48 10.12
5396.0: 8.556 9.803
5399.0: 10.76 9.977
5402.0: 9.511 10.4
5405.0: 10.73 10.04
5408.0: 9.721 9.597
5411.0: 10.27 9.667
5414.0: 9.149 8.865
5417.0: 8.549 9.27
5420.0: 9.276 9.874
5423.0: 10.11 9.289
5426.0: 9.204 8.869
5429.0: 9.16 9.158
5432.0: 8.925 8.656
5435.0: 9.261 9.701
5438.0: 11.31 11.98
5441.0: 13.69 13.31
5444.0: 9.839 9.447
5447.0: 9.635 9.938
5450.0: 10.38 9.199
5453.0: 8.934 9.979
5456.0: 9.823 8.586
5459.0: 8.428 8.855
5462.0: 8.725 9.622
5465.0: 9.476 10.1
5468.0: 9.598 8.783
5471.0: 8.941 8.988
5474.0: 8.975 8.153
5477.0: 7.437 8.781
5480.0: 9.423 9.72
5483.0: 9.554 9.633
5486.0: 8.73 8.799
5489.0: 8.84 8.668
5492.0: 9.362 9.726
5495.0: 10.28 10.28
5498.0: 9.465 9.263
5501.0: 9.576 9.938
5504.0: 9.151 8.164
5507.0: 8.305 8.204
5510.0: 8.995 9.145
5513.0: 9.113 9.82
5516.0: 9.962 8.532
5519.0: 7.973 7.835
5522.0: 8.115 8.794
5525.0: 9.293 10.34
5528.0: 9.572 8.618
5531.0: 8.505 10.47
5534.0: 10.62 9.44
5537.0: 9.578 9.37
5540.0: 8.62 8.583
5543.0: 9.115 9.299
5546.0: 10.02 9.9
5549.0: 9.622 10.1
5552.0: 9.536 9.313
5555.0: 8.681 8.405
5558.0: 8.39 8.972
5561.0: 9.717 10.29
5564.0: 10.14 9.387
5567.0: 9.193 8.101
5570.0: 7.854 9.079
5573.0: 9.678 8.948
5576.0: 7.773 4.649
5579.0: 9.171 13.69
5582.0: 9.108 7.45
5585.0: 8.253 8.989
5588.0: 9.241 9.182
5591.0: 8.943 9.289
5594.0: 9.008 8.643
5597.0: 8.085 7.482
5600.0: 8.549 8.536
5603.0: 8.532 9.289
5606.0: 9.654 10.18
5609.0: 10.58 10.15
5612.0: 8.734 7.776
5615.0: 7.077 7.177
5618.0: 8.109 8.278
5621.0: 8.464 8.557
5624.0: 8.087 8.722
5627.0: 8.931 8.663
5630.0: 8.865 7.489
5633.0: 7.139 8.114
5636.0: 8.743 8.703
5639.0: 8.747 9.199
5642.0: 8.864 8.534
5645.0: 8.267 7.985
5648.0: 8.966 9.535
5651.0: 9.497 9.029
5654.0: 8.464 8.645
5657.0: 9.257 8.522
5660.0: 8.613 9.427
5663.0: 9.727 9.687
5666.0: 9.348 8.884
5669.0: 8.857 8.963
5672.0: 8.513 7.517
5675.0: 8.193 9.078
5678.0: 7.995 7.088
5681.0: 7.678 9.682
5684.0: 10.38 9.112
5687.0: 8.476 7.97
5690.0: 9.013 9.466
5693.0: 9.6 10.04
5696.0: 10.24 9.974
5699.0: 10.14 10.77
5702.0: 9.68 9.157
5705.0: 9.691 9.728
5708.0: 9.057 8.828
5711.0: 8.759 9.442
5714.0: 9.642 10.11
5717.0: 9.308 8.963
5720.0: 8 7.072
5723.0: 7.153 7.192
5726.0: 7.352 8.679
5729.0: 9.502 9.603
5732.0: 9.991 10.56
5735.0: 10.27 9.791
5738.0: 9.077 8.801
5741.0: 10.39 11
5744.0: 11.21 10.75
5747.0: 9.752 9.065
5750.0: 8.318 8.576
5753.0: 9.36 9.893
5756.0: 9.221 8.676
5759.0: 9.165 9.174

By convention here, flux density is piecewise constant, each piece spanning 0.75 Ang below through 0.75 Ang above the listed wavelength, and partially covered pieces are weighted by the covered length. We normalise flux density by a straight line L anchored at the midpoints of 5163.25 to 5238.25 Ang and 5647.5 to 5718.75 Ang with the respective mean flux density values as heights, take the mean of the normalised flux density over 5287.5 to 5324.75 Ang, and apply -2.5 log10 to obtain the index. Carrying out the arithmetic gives 0.079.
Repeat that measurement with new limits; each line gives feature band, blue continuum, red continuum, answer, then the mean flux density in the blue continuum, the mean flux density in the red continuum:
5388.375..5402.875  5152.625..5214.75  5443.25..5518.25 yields -0.103 mag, 9.85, 9.23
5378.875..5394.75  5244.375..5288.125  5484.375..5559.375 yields -0.150 mag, 8.54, 9.2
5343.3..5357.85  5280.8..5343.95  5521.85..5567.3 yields 0.012 mag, 9.11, 9.37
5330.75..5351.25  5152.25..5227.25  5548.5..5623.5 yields 0.052 mag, 9.79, 8.87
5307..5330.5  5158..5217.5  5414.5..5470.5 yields 0.033 mag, 9.87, 9.66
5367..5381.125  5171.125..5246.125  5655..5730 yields -0.061 mag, 9.79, 8.97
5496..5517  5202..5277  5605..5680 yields -0.035 mag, 9.41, 8.68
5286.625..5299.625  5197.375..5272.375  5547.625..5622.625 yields 0.077 mag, 9.48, 8.89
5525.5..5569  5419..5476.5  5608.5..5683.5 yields -0.031 mag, 9.63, 8.62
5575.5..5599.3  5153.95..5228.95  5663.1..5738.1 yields 0.065 mag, 9.78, 9.07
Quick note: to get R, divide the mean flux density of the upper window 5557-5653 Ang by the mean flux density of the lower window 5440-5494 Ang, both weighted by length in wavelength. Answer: 0.93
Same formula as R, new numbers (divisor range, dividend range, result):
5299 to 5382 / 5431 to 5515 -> 0.99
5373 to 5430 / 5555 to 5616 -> 0.90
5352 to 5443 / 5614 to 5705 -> 0.88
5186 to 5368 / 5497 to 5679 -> 0.95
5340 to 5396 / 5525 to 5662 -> 0.91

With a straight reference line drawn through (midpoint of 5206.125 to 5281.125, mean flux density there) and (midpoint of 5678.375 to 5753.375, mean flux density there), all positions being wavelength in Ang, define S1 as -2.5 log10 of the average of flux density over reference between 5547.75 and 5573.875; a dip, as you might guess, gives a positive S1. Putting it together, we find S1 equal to 0.01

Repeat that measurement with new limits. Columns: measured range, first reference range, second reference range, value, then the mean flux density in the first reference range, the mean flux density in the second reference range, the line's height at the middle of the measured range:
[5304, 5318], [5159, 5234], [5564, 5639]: 0.082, 9.86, 8.67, 9.52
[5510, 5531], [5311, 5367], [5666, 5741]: 0.036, 9.53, 9.06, 9.29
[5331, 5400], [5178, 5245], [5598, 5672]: -0.033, 9.85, 8.73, 9.44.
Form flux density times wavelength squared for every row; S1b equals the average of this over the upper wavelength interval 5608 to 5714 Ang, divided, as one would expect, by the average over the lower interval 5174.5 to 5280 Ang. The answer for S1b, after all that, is 1.1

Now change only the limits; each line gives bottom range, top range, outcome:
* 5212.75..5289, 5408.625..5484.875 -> 1.13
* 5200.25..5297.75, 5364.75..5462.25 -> 1.15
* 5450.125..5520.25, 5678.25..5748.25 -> 1.10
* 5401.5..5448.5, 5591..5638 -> 0.93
